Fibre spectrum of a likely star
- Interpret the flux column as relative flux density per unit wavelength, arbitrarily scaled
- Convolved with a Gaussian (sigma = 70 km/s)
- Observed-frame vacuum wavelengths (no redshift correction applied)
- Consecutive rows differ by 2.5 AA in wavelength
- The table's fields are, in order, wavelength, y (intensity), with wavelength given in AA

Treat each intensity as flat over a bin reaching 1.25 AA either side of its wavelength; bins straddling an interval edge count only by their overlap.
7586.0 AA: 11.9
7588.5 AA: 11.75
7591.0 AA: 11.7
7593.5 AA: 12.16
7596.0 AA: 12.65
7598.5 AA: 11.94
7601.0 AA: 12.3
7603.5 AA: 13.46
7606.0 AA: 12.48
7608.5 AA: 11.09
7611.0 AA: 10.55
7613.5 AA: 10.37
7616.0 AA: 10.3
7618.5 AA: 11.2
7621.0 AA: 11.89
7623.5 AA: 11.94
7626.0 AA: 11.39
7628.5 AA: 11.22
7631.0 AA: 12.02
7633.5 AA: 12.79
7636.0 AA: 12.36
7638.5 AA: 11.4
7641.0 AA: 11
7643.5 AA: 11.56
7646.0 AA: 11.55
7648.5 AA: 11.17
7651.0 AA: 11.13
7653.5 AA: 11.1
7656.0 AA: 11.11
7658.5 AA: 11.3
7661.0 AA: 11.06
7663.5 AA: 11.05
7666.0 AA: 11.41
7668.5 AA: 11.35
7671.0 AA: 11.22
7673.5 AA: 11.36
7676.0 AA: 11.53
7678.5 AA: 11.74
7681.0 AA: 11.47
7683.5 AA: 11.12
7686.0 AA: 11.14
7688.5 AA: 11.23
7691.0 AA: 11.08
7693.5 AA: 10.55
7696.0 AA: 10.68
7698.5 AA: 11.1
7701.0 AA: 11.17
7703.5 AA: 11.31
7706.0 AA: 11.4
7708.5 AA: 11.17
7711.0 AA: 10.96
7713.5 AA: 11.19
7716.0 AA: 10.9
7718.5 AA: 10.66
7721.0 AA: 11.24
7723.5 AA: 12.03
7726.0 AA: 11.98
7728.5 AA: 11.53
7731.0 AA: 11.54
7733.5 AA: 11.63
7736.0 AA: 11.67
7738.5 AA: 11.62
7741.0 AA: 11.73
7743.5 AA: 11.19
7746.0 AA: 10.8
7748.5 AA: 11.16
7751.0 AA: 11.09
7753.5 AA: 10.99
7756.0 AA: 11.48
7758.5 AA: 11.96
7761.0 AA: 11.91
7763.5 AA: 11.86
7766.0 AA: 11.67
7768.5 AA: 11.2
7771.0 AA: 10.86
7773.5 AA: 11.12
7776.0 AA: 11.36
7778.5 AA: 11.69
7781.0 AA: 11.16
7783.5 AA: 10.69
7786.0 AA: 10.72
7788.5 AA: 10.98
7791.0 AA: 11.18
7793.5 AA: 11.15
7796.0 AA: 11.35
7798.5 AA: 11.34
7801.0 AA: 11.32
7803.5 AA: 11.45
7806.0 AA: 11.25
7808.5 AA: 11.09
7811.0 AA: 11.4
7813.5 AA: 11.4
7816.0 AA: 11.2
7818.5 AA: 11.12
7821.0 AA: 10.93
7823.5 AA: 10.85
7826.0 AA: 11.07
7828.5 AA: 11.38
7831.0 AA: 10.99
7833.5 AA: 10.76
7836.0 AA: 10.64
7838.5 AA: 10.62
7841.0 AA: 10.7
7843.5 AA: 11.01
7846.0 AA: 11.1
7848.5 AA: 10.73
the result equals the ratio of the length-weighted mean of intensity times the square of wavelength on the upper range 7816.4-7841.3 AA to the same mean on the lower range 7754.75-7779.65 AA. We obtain 1.0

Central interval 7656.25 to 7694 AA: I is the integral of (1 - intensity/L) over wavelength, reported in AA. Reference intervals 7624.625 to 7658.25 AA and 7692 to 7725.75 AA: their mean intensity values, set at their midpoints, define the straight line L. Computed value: 0.2 AA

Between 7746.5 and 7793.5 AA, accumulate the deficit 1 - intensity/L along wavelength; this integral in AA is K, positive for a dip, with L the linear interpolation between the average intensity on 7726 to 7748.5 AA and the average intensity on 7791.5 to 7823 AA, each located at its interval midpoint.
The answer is 0.39 AA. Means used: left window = 11.5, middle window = 11.3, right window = 11.2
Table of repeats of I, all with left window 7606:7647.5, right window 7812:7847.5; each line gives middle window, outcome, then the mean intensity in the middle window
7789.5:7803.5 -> -0.3 AA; 11.3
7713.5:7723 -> 0.2 AA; 11.1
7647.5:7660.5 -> 0.3 AA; 11.2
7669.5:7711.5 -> 0.4 AA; 11.2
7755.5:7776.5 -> -0.7 AA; 11.5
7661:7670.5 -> 0.1 AA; 11.2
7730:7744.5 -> -0.5 AA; 11.6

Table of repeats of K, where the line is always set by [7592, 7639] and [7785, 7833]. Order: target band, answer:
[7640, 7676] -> 1.2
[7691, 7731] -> 0.9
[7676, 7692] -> 0.3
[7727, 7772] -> -0.4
